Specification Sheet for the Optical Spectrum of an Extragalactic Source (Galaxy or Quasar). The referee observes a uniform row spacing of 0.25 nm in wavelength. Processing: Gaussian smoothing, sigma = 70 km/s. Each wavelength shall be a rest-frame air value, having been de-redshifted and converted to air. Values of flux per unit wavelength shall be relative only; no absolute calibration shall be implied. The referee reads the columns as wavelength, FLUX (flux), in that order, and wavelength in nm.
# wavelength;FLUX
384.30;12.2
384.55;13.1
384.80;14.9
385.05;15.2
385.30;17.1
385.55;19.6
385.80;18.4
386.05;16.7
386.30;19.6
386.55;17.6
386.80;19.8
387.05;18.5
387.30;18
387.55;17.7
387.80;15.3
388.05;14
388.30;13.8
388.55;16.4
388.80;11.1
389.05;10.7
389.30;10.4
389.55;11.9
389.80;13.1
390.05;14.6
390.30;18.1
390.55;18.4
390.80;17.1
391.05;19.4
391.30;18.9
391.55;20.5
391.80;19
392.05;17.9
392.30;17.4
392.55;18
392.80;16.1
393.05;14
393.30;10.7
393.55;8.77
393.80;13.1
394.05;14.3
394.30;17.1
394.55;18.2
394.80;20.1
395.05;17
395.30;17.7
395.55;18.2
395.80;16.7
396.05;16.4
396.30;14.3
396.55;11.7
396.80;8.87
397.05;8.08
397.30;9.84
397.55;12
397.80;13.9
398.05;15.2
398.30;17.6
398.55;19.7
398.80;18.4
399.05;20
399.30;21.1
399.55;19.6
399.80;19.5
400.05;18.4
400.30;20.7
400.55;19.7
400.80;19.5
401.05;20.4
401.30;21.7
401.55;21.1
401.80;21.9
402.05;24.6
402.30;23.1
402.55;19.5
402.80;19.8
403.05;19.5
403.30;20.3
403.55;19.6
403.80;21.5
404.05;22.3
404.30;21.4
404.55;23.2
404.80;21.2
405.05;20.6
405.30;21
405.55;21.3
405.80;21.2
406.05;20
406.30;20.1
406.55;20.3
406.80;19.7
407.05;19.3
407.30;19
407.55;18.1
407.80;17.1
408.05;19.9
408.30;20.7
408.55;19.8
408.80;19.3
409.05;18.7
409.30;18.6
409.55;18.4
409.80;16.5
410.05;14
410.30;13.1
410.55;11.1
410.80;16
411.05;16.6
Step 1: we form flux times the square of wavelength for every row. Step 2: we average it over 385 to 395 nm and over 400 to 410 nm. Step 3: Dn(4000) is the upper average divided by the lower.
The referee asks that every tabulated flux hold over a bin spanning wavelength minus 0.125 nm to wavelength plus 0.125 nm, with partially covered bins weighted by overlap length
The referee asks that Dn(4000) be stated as 1.35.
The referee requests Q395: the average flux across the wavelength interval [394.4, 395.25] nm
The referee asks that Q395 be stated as 18.3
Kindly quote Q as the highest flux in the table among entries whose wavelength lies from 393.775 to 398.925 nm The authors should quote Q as 20.1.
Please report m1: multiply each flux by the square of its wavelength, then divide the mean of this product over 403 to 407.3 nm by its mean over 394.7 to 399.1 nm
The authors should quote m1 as 1.42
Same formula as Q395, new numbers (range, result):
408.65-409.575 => 18.8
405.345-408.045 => 19.7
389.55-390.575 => 15.3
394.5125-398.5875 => 14.9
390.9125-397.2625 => 15.6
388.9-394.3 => 15.4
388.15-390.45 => 13.4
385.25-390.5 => 15.8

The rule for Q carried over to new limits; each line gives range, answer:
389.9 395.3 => 20.5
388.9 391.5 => 19.4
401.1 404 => 24.6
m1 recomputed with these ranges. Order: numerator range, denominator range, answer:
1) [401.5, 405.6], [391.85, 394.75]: 1.47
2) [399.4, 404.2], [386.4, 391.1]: 1.42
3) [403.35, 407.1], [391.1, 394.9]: 1.36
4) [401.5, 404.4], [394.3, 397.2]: 1.44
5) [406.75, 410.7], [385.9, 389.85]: 1.28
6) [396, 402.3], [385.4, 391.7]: 1.13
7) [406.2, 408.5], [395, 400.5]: 1.25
